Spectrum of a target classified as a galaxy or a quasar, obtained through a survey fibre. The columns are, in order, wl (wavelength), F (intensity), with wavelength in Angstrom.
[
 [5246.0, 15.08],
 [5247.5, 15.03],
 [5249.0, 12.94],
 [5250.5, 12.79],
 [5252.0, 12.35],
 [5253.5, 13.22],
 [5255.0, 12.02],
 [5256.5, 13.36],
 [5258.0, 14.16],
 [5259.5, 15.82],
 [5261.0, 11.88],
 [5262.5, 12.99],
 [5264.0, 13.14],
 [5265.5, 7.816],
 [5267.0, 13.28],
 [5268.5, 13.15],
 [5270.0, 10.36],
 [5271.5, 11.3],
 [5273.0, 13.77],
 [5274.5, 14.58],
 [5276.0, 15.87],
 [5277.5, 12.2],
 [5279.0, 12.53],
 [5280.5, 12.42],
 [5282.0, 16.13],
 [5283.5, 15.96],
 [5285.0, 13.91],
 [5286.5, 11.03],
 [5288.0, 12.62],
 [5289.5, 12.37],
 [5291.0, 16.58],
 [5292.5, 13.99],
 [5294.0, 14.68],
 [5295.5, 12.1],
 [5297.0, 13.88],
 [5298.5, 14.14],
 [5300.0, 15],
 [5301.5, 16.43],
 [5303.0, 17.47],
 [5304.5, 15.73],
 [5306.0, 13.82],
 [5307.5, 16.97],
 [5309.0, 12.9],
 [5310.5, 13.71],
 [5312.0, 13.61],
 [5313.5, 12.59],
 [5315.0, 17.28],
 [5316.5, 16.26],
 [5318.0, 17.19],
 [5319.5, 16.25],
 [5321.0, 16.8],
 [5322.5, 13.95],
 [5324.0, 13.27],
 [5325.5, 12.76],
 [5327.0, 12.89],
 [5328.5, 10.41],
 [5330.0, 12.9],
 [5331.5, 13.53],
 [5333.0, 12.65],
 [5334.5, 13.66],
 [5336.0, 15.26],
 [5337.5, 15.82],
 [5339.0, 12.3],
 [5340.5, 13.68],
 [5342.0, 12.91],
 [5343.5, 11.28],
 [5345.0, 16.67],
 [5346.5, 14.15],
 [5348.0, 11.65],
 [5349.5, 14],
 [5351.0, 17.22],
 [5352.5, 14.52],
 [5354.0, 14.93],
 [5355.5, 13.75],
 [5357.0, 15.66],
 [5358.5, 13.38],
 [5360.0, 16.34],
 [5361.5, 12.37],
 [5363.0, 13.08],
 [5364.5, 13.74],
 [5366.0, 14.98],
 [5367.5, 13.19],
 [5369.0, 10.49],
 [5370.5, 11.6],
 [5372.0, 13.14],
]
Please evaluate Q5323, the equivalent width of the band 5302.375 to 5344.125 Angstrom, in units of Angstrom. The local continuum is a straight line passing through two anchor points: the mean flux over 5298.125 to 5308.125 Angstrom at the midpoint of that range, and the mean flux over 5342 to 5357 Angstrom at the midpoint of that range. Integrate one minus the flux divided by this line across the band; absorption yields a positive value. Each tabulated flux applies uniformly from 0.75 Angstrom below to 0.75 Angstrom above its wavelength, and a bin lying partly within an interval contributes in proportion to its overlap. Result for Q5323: 2.4 Angstrom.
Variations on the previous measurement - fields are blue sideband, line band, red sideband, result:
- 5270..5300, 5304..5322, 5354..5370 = -2.1 Angstrom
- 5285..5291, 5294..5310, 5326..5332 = -2.7 Angstrom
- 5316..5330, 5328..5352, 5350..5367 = 1.2 Angstrom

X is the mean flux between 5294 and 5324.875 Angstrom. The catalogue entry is 15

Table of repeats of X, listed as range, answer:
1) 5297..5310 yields 15.2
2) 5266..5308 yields 14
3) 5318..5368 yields 14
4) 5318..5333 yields 13.8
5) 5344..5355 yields 14.6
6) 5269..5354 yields 14.1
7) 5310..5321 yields 15.4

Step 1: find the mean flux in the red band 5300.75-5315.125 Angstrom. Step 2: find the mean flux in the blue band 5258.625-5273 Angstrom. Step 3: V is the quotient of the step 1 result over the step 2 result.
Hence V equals 1.2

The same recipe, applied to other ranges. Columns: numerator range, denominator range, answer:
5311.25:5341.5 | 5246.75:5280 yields 1.09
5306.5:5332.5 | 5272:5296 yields 1.04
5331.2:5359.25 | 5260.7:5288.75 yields 1.09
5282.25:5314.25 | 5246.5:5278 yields 1.10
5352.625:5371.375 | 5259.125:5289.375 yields 1.05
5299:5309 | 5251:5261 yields 1.17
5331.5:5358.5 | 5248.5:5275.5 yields 1.11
